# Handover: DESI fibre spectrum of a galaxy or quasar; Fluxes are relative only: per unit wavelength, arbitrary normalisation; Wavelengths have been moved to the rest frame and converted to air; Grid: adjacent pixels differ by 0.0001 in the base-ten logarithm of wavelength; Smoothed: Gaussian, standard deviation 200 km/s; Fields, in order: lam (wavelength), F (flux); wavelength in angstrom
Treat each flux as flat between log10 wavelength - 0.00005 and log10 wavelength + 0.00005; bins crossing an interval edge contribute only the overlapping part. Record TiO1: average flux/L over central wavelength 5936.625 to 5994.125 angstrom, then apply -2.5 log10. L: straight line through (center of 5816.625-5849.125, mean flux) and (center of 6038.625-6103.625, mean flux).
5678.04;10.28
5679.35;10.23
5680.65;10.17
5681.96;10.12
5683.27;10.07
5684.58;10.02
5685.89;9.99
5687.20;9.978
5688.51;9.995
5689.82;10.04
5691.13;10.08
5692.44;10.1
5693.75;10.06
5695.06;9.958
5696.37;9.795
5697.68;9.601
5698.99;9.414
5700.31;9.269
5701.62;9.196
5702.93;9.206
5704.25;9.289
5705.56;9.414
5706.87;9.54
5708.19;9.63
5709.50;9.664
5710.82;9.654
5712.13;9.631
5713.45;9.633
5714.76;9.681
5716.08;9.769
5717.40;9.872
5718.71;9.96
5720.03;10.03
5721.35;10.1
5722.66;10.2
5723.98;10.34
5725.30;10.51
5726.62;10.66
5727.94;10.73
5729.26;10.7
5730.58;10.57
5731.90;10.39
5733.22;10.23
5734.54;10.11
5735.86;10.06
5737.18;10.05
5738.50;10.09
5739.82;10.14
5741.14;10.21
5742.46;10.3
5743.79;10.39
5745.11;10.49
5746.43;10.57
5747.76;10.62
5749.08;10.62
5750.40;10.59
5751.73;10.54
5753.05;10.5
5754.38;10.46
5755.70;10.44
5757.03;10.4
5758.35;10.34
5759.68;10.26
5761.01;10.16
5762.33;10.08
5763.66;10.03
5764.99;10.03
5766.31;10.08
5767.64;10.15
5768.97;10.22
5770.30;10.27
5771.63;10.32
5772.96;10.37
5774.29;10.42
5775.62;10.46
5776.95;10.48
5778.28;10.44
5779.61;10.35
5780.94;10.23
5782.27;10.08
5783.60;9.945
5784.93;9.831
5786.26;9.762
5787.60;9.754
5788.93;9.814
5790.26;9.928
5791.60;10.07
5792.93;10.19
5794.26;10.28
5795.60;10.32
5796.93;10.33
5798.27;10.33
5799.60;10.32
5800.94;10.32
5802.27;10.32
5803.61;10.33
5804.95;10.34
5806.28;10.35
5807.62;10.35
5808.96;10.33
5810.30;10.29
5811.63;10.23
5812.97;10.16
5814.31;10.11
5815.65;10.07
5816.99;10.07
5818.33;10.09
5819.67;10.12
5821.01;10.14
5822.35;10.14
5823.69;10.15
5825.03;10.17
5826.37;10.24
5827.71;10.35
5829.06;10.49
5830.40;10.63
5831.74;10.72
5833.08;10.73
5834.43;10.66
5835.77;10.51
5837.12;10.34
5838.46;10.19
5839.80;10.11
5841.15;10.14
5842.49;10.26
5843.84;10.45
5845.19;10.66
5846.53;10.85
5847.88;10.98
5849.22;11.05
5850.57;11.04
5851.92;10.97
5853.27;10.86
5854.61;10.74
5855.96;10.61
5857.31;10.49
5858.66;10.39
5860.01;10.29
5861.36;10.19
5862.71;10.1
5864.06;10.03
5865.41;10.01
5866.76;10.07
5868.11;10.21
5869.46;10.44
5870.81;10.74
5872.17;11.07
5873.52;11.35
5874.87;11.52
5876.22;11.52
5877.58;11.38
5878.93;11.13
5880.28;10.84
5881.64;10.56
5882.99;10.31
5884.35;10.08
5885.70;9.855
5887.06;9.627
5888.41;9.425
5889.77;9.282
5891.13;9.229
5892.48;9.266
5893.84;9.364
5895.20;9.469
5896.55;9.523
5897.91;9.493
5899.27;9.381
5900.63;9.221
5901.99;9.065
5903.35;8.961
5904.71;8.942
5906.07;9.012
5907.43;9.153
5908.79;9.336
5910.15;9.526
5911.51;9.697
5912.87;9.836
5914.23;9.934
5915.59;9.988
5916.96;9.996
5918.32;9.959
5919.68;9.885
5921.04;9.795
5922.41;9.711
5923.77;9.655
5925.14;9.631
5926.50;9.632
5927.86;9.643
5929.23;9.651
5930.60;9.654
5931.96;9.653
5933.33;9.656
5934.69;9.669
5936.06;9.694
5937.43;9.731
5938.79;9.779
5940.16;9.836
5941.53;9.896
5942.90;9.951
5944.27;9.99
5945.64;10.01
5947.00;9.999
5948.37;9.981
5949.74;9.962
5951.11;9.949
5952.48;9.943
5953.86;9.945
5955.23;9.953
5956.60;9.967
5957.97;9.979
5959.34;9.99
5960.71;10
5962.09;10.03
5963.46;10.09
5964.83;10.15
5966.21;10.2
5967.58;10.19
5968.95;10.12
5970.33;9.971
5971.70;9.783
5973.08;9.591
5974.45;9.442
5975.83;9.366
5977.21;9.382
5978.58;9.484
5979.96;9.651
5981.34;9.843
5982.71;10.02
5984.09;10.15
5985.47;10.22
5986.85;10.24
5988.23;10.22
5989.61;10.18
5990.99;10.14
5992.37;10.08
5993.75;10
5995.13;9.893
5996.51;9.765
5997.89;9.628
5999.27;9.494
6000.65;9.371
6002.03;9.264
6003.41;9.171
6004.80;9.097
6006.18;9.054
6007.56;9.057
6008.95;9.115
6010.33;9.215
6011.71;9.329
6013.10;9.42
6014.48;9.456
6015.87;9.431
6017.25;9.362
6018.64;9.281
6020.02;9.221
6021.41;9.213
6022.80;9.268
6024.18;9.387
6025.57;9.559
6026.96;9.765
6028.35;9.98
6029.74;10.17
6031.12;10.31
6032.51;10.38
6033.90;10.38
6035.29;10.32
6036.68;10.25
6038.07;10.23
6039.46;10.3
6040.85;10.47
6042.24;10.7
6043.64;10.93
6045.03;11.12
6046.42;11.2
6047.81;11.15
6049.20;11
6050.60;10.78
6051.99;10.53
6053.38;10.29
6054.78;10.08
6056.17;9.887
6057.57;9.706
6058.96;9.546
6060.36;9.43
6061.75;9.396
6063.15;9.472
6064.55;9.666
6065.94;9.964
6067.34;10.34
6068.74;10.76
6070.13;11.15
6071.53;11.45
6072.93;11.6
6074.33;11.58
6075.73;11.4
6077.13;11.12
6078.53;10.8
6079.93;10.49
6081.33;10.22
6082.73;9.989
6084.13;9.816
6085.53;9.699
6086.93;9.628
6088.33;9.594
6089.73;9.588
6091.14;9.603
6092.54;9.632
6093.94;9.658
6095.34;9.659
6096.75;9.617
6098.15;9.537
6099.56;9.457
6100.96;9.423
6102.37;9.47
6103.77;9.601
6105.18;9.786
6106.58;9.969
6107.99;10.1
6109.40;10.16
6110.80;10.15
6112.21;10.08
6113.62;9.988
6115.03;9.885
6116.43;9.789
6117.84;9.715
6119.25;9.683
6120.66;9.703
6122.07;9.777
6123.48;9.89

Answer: 0.04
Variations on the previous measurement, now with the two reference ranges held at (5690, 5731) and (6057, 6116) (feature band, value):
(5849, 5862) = -0.074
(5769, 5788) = -0.031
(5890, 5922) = 0.055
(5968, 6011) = 0.036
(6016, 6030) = 0.059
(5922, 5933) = 0.036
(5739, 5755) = -0.059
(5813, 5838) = -0.041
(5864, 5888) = -0.068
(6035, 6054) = -0.067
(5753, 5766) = -0.038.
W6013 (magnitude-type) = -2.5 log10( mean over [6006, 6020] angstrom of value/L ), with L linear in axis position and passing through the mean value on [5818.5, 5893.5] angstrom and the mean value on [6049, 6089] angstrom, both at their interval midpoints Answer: 0.118 mag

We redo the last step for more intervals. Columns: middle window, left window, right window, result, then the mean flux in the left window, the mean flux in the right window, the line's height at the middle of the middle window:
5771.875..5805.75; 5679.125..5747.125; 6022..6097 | -0.02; 10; 10.2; 10.1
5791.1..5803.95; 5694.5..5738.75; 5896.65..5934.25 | -0.06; 9.91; 9.56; 9.77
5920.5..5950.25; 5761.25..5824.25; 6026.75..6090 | 0.05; 10.2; 10.4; 10.3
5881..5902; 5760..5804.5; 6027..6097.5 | 0.07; 10.2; 10.3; 10.2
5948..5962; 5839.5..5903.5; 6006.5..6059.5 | 0.02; 10.3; 9.99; 10.1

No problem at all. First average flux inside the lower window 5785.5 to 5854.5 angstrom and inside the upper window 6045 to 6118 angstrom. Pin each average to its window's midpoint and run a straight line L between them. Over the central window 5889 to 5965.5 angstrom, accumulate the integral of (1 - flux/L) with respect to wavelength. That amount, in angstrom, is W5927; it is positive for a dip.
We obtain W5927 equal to 4.24 angstrom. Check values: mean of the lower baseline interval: 10.3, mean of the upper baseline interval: 10.1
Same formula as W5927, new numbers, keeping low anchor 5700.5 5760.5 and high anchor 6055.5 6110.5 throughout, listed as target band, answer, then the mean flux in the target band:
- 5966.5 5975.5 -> 0.20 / 9.85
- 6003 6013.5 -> 0.93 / 9.17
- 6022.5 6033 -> 0.21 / 9.87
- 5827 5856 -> -1.45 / 10.6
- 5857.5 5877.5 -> -0.98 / 10.6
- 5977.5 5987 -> 0.16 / 9.91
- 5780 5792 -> 0.20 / 9.94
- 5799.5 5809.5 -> -0.22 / 10.3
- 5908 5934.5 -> 0.94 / 9.73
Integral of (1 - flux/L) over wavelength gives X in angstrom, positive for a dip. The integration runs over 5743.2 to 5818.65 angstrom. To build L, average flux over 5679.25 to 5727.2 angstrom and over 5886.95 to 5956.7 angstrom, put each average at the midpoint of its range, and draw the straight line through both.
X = -3.67 angstrom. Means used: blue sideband 9.86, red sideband 9.64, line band 10.3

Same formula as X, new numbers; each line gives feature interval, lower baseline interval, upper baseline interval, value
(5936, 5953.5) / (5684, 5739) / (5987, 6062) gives 0.0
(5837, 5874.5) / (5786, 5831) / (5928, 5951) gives -1.7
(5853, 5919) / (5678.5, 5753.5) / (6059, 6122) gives 0.1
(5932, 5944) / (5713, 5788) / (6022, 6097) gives 0.5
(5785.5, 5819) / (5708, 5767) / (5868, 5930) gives -0.3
